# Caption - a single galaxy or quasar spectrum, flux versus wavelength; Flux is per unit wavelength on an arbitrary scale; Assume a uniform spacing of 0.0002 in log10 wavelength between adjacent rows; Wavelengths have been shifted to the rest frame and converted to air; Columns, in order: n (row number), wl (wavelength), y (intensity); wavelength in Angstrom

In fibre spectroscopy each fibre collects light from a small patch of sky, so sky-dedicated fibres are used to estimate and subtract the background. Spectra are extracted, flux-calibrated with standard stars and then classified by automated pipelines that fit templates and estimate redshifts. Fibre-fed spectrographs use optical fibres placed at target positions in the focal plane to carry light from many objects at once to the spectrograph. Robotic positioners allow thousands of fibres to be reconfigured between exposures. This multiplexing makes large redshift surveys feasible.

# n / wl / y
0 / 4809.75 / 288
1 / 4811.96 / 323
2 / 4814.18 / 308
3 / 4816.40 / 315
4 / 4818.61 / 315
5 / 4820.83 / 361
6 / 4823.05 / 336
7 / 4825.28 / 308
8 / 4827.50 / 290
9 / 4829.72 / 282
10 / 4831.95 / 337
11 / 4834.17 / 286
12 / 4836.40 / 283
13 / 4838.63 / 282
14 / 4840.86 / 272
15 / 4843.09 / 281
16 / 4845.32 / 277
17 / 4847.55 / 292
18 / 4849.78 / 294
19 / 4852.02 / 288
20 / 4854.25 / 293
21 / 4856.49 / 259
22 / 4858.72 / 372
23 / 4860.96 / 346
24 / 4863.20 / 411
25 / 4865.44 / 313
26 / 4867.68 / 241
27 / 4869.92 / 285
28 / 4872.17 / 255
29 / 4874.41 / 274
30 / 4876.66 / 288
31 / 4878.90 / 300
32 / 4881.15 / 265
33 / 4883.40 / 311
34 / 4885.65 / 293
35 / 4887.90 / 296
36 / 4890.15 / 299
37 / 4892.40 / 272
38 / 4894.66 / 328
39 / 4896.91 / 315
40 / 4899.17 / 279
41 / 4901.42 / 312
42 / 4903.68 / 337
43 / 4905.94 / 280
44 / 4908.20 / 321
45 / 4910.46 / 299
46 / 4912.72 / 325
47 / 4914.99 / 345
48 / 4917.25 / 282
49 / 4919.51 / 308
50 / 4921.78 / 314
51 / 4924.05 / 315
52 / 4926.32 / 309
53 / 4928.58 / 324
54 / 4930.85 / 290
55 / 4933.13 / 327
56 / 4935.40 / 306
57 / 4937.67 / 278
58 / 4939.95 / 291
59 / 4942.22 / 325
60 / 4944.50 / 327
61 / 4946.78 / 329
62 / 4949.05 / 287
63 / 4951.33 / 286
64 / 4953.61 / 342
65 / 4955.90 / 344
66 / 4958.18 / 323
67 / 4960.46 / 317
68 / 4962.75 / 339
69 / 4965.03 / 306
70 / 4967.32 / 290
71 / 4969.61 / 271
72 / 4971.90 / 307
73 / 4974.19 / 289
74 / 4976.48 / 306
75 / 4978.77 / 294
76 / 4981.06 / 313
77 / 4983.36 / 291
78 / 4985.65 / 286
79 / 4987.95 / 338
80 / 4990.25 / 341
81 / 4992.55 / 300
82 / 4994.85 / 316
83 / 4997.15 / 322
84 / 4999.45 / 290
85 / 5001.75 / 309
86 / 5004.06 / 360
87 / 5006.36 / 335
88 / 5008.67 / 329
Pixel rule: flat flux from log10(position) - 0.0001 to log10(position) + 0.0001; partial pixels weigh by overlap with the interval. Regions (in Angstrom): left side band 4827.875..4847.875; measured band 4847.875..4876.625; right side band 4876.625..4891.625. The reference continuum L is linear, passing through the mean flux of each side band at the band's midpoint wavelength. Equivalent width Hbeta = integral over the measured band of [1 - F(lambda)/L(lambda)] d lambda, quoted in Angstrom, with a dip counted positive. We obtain -1.1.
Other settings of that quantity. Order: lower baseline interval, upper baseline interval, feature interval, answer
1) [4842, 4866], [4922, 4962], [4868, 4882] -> 1.6 Angstrom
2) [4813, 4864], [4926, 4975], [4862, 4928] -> 1.2 Angstrom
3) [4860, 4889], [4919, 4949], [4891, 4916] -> -0.5 Angstrom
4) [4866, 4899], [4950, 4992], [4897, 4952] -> -1.9 Angstrom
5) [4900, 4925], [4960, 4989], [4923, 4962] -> -0.7 Angstrom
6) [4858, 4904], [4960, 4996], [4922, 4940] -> -0.1 Angstrom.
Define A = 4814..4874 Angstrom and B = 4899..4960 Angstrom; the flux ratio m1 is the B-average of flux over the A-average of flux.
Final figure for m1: 1.03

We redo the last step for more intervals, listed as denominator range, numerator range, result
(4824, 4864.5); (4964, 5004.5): 1.01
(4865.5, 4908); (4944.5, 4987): 1.05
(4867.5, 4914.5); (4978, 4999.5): 1.05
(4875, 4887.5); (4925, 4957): 1.07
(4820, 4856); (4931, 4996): 1.04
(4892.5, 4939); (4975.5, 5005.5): 1.01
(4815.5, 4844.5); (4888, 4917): 1.02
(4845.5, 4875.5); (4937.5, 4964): 1.05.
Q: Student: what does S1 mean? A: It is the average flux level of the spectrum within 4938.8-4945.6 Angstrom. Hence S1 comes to 314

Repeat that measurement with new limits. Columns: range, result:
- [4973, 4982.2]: 301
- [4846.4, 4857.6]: 285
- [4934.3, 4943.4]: 300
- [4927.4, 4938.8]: 305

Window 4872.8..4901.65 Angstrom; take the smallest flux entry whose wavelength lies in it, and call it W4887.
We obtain 265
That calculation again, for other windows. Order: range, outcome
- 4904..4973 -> 271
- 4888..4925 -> 272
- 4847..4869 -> 241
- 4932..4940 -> 278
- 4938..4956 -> 286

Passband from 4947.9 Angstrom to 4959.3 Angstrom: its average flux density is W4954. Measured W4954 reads 317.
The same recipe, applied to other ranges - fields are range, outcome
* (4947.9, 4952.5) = 288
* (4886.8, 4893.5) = 289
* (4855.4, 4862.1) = 326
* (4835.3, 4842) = 279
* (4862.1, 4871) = 313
